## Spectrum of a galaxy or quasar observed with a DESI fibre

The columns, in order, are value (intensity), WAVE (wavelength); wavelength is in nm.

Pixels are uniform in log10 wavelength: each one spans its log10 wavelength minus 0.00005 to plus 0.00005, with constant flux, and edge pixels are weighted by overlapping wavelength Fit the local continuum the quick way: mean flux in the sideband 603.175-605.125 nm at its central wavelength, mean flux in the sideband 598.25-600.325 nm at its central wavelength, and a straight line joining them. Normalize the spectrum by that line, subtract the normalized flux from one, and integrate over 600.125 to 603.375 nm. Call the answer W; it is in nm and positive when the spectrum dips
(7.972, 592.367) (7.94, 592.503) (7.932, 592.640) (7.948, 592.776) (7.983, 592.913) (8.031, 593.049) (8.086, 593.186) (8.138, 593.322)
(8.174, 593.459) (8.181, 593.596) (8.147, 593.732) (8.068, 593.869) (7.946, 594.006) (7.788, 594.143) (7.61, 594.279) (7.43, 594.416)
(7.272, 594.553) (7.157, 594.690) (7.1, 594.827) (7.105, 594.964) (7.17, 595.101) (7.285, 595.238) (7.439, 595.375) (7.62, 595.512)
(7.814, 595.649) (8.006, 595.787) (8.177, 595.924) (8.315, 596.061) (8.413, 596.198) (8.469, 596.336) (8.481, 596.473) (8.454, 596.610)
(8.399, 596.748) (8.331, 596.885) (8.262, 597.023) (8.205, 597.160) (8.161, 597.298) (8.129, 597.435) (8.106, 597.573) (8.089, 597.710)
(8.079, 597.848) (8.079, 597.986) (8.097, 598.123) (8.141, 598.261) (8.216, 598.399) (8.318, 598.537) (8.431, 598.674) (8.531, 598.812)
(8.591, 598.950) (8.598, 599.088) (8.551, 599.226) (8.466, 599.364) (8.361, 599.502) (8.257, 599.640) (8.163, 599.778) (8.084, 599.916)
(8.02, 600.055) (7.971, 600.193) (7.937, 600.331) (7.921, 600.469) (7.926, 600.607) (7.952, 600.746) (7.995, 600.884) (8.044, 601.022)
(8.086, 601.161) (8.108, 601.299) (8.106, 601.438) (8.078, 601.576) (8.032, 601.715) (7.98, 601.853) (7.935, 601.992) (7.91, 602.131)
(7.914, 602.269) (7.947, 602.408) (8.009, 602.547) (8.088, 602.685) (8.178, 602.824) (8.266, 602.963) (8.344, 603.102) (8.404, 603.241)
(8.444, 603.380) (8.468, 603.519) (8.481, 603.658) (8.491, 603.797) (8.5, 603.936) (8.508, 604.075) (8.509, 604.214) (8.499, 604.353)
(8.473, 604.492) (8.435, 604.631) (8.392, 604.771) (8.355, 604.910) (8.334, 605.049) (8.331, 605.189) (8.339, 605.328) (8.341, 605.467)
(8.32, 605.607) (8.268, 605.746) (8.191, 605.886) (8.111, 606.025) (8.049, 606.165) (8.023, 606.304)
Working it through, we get 0.12 nm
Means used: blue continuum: 8.31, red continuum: 8.45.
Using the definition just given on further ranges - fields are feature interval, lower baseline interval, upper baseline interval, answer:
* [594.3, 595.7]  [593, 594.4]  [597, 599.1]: 0.13 nm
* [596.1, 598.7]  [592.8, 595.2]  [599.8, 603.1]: -0.13 nm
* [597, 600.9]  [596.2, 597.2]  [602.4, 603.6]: 0.06 nm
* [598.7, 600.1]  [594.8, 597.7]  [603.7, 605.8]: -0.04 nm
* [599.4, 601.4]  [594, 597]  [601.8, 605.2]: 0.01 nm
